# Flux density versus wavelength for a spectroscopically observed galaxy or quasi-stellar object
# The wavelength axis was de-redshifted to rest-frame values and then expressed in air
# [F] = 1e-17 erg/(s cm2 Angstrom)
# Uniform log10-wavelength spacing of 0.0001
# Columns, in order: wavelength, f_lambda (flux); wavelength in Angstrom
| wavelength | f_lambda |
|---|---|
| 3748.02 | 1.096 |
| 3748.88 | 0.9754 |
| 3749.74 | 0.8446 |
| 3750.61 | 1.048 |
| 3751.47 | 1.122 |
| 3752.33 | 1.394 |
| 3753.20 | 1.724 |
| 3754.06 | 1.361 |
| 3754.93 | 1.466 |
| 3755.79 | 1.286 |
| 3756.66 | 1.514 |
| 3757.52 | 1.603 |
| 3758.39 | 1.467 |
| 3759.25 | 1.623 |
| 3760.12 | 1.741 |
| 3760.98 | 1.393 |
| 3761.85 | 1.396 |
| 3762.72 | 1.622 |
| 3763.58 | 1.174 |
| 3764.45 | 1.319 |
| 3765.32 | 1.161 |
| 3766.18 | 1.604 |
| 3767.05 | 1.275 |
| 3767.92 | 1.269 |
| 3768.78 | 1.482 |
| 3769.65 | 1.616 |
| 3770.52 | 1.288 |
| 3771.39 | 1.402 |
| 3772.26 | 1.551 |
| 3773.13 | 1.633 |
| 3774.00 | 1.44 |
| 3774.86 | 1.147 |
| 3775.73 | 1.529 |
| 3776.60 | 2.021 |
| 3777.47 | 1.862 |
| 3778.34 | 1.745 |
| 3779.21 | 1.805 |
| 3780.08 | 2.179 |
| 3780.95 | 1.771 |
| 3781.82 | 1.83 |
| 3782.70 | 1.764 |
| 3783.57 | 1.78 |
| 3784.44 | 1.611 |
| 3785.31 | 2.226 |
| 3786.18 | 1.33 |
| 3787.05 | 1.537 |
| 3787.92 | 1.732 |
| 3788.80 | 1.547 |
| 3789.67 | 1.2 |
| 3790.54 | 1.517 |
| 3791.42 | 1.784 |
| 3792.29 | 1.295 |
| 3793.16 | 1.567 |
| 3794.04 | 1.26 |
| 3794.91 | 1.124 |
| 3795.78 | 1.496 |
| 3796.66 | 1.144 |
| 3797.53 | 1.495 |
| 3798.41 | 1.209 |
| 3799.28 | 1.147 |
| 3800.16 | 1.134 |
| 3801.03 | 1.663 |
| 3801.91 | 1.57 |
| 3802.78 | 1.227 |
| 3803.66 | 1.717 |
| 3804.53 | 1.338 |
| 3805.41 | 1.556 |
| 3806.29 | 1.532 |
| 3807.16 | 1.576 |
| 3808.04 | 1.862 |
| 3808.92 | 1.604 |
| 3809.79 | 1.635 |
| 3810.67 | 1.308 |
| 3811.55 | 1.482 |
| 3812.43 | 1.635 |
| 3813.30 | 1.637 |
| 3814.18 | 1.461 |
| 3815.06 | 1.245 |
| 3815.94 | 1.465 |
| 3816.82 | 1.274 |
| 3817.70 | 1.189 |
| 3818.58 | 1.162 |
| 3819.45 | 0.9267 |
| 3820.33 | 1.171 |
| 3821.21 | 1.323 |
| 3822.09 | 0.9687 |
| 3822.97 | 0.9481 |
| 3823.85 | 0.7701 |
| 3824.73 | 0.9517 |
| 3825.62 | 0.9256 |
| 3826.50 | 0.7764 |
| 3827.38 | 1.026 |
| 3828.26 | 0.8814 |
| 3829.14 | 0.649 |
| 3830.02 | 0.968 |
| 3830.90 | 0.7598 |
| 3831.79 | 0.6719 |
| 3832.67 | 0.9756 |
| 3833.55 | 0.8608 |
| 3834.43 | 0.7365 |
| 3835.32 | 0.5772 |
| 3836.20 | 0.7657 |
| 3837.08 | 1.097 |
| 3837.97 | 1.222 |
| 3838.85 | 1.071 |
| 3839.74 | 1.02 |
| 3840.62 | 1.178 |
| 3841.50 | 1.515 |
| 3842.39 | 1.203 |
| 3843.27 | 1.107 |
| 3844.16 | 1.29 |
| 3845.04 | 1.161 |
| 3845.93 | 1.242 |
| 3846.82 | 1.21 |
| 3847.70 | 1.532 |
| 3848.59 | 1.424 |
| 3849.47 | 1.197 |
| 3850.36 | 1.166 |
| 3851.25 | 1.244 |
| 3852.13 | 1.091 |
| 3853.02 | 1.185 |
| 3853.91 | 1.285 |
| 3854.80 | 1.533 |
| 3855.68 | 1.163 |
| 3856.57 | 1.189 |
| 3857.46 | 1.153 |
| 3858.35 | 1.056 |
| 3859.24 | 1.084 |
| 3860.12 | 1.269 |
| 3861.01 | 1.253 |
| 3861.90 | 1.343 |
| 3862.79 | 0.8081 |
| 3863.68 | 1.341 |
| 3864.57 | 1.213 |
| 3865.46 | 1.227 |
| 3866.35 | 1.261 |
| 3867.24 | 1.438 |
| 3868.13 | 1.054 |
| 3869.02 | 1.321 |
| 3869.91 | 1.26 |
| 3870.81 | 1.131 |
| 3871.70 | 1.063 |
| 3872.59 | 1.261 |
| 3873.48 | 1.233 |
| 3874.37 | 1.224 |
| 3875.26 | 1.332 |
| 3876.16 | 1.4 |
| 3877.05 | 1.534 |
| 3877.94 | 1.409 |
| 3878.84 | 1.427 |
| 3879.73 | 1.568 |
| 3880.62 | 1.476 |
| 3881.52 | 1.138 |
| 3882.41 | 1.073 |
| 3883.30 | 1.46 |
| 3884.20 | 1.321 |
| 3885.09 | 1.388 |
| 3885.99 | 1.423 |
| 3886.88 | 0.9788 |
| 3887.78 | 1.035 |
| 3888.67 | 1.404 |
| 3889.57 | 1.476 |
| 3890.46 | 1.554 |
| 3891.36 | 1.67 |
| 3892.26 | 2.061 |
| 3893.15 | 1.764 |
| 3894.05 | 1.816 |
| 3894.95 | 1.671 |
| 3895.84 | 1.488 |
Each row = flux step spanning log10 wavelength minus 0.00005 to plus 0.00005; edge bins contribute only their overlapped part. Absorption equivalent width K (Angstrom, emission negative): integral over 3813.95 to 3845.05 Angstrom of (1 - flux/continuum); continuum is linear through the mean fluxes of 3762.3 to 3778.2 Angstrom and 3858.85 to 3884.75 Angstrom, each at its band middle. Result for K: 7.5 Angstrom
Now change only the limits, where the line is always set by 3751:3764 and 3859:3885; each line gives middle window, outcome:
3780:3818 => -3.16 Angstrom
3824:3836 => 4.63 Angstrom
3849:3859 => 0.78 Angstrom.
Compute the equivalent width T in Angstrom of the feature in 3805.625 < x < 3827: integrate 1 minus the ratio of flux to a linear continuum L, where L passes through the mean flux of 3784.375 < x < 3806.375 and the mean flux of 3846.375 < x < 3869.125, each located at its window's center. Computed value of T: 1.5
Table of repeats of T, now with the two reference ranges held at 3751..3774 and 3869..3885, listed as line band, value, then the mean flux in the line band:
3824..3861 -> 7.3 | 1.08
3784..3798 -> -0.8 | 1.49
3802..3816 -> -1.3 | 1.52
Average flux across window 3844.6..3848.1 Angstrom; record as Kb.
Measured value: 1.28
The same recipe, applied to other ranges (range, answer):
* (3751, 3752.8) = 1.26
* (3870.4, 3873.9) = 1.17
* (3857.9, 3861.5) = 1.17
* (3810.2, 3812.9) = 1.48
